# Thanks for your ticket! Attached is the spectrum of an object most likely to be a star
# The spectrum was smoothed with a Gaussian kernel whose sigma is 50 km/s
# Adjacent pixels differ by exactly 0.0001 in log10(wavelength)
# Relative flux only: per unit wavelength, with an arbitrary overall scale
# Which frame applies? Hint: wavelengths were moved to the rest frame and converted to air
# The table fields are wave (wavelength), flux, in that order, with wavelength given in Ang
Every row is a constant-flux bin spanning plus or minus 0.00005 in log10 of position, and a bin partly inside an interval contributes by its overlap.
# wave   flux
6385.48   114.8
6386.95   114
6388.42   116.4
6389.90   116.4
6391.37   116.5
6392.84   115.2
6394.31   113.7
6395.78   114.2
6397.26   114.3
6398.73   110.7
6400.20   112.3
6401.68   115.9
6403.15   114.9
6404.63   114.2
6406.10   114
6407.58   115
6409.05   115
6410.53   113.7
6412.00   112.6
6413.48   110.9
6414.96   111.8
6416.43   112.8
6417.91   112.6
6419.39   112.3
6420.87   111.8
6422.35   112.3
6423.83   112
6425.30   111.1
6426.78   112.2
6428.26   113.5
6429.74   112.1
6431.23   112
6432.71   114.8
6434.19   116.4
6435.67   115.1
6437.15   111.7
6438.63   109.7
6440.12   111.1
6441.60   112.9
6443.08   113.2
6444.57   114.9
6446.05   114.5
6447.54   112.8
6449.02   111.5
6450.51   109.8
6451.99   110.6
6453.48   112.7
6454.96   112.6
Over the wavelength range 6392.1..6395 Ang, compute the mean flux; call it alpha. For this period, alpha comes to 115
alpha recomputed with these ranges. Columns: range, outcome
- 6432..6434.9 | 116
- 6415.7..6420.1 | 112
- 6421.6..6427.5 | 112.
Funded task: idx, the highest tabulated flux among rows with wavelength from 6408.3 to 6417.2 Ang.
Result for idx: 115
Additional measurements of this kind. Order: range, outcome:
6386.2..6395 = 116.5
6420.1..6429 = 113.5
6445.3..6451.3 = 114.5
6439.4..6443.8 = 113.2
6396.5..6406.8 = 115.9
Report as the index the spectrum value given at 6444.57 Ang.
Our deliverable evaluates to 114.9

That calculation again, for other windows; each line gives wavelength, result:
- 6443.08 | 113.2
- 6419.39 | 112.3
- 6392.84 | 115.2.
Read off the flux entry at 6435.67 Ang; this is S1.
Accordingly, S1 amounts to 115.1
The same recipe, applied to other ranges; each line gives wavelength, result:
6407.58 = 115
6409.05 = 115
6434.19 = 116.4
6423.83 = 112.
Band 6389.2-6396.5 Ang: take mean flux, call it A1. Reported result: 115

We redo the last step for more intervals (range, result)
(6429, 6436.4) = 114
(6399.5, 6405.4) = 114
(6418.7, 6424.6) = 112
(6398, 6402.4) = 113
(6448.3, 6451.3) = 111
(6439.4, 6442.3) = 112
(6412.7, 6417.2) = 112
